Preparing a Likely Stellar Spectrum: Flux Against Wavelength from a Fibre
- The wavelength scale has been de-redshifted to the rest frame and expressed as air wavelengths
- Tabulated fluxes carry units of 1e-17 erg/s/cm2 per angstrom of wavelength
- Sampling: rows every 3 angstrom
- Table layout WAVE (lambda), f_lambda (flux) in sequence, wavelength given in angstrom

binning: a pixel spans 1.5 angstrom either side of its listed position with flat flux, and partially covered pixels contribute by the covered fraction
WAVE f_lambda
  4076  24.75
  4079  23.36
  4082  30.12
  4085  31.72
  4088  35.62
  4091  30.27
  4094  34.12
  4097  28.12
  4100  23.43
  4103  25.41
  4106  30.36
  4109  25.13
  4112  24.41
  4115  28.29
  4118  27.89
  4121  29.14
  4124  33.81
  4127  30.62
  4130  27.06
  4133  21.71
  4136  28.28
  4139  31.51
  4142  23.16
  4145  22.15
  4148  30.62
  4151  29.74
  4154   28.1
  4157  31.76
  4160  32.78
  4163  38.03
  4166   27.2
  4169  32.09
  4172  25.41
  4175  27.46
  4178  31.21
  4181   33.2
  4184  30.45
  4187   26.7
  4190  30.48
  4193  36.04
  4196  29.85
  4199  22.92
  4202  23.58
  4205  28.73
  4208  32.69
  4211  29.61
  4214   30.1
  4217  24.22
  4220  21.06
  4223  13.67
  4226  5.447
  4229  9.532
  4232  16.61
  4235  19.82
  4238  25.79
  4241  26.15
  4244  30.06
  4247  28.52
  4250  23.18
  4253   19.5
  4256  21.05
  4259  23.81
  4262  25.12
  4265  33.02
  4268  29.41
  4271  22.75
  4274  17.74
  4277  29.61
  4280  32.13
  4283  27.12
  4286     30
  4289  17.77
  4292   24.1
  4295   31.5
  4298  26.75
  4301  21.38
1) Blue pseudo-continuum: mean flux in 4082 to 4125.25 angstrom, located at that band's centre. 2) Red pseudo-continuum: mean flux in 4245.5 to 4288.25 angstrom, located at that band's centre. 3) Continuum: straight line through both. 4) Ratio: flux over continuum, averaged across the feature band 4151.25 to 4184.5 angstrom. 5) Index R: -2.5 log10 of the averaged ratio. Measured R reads -0.11 mag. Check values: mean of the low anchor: 29.1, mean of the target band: 30.7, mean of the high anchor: 25.8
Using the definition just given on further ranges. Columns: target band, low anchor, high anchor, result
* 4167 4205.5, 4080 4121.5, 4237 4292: -0.07 mag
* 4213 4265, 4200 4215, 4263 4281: 0.28 mag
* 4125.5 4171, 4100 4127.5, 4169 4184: 0.00 mag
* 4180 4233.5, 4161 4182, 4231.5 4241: 0.07 mag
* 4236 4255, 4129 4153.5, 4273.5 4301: 0.05 mag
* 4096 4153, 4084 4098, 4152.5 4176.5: 0.14 mag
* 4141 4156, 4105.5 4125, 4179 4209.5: 0.07 mag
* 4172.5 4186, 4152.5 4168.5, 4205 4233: -0.07 mag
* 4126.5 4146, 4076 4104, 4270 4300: 0.08 mag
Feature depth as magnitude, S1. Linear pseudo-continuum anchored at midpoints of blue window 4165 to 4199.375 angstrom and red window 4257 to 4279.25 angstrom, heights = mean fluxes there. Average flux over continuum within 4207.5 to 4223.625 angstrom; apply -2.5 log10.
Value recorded 0.12 mag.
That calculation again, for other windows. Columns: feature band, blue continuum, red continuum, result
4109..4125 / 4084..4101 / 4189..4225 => 0.06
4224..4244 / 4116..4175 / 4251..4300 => 0.42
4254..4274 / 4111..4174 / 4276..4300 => 0.10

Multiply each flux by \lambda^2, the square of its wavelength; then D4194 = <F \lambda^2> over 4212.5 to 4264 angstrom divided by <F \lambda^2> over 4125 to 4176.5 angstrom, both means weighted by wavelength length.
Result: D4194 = 0.78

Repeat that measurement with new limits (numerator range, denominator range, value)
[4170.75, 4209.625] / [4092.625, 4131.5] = 1.07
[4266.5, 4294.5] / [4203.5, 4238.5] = 1.25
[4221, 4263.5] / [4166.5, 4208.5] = 0.72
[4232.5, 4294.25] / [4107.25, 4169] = 0.94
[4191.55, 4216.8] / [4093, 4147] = 1.10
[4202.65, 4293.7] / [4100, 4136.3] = 0.93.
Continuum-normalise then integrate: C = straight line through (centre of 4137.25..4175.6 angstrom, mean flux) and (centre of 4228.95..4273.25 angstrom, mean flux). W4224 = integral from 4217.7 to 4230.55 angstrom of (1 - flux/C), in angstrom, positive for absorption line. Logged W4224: 6.2 angstrom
